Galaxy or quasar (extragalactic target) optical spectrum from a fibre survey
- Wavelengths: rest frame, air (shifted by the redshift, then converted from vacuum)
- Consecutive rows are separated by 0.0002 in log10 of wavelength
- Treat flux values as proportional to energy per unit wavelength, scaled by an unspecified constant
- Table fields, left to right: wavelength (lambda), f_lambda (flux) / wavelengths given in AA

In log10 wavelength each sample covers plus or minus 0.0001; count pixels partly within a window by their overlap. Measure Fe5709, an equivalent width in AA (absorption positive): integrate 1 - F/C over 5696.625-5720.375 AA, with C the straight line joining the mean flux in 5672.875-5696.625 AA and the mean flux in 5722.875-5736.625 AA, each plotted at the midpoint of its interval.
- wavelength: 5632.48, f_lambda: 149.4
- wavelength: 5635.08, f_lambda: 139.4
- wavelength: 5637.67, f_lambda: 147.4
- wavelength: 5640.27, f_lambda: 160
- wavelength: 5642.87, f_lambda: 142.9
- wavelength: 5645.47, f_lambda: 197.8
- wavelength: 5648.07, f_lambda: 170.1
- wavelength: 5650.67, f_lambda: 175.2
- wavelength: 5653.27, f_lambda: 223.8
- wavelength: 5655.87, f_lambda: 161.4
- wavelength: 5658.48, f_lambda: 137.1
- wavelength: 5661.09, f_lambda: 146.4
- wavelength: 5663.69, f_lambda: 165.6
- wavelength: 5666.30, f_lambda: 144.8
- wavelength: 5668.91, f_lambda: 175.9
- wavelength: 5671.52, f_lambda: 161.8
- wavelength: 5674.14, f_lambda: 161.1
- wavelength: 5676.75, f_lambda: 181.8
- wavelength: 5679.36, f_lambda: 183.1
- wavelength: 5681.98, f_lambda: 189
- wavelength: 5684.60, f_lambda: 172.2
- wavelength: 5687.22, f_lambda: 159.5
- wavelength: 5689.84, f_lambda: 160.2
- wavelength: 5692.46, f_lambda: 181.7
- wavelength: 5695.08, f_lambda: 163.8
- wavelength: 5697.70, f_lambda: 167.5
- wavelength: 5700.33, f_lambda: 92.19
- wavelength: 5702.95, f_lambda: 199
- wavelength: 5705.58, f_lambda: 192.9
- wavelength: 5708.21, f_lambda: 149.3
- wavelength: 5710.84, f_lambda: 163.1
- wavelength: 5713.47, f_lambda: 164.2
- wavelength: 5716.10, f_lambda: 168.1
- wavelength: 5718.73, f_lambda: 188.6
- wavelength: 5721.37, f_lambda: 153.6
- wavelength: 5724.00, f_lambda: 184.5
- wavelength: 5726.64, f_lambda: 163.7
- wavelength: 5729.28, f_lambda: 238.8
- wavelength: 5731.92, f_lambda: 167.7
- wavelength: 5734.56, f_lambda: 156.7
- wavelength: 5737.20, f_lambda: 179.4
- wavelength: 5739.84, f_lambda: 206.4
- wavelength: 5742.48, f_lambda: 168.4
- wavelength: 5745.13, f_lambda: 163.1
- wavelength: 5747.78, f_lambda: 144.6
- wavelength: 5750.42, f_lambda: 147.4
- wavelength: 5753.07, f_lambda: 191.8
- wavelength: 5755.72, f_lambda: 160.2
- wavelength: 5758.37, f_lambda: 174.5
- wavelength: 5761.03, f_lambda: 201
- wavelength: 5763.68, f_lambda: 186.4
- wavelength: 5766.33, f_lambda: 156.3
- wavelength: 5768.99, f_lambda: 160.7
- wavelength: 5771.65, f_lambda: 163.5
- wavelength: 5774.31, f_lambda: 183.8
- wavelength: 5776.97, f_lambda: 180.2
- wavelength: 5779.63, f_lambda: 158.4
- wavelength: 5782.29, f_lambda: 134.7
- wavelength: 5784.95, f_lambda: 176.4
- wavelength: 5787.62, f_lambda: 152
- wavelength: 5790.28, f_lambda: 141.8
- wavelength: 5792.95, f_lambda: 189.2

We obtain 1.7 AA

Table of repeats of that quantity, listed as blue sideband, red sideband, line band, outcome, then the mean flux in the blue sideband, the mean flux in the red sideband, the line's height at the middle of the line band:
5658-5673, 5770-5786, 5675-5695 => -2.07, 156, 166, 158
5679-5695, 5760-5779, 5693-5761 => 1.25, 173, 175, 174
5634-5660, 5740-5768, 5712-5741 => -1.63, 166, 171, 169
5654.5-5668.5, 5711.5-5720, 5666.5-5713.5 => -1.16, 153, 173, 163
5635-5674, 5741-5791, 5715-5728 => -0.53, 164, 166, 165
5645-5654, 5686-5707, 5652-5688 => 1.88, 189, 165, 178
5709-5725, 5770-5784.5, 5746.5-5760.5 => 0.06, 169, 165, 167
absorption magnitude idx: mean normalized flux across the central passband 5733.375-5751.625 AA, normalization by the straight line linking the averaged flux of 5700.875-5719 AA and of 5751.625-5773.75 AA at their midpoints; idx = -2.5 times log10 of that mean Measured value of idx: 0.04 mag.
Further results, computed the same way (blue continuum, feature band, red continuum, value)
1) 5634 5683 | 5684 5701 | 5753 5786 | 0.062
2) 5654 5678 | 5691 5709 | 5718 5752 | 0.021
